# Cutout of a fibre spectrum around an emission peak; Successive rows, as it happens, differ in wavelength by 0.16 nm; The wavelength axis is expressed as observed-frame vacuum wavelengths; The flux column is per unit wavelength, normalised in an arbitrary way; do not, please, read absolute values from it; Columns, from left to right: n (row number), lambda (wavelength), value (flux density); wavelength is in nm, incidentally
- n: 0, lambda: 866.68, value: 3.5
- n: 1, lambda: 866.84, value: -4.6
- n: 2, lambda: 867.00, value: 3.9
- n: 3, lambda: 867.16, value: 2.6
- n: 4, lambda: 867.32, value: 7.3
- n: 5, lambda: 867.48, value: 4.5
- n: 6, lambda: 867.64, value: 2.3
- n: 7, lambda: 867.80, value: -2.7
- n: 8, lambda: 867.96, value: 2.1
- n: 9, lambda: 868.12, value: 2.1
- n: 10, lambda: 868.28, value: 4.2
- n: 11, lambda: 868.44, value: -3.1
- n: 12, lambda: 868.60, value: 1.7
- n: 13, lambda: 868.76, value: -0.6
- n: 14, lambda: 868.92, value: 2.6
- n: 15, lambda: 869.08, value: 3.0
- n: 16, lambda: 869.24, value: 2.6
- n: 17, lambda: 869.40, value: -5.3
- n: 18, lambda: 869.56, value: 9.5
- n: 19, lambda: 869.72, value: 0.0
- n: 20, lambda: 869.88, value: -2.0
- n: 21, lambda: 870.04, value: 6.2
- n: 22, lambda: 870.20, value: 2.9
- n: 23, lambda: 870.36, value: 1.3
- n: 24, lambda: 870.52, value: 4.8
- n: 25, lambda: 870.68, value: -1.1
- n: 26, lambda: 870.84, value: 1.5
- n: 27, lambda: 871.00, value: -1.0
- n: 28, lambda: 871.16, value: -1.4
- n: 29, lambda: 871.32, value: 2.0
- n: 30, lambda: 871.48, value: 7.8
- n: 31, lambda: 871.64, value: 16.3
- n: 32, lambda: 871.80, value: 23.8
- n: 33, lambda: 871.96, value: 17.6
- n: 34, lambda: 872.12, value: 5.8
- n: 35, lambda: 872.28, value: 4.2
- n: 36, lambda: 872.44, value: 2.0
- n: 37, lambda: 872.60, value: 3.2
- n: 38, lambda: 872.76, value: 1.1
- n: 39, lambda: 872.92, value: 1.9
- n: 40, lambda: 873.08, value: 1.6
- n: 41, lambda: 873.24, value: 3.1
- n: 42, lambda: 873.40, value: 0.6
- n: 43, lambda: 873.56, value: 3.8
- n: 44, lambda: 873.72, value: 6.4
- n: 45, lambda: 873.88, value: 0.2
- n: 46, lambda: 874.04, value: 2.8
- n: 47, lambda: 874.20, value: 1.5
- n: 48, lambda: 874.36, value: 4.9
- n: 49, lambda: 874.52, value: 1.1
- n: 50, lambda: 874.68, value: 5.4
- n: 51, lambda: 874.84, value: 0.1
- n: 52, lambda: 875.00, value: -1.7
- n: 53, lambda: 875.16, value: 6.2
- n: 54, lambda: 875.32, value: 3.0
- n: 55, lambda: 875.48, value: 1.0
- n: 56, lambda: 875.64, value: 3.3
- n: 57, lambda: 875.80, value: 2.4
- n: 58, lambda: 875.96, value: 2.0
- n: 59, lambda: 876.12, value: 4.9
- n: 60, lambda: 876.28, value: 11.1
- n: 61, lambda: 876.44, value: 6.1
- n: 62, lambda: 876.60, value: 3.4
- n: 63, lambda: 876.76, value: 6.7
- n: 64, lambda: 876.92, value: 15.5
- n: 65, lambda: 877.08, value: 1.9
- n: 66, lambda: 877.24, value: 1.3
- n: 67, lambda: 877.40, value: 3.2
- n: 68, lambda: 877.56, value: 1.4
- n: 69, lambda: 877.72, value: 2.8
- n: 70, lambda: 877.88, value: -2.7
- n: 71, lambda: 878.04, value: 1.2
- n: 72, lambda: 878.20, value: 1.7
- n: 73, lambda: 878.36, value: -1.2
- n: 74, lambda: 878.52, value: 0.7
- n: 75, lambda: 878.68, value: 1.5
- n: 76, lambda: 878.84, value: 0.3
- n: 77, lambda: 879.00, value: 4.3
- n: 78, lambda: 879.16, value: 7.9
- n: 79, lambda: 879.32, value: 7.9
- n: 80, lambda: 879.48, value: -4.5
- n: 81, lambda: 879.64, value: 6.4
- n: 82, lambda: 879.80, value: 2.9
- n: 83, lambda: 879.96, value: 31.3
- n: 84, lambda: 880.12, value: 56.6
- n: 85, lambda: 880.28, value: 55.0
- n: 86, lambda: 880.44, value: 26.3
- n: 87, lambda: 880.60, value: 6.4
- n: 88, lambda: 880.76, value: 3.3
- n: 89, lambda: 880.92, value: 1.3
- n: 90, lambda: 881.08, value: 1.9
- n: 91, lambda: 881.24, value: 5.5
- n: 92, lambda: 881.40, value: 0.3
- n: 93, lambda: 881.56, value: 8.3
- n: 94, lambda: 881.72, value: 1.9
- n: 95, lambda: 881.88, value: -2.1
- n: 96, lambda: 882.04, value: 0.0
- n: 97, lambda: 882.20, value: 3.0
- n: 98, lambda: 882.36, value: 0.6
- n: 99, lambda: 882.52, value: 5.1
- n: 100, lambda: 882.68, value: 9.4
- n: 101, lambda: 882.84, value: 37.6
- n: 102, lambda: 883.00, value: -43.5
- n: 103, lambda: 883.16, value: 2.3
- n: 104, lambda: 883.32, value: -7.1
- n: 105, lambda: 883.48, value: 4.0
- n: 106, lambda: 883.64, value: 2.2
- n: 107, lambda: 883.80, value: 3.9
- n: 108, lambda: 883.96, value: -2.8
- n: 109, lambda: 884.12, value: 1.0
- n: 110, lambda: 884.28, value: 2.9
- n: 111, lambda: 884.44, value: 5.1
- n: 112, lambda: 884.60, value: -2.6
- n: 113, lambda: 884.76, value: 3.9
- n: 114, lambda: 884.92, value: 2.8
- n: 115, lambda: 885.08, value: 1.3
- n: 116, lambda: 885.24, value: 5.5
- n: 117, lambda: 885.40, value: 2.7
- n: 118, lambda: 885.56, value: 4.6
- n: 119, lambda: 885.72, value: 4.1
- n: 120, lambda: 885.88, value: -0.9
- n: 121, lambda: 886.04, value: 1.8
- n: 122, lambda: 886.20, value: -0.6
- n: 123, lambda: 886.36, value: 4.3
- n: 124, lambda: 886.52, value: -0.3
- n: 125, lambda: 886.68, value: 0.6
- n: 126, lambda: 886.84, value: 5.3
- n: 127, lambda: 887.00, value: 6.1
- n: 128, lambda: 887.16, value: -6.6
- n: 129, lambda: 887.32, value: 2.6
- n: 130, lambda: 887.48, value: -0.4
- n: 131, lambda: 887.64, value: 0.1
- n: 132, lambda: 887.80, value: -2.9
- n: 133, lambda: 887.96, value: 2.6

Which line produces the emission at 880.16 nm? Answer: [O III]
